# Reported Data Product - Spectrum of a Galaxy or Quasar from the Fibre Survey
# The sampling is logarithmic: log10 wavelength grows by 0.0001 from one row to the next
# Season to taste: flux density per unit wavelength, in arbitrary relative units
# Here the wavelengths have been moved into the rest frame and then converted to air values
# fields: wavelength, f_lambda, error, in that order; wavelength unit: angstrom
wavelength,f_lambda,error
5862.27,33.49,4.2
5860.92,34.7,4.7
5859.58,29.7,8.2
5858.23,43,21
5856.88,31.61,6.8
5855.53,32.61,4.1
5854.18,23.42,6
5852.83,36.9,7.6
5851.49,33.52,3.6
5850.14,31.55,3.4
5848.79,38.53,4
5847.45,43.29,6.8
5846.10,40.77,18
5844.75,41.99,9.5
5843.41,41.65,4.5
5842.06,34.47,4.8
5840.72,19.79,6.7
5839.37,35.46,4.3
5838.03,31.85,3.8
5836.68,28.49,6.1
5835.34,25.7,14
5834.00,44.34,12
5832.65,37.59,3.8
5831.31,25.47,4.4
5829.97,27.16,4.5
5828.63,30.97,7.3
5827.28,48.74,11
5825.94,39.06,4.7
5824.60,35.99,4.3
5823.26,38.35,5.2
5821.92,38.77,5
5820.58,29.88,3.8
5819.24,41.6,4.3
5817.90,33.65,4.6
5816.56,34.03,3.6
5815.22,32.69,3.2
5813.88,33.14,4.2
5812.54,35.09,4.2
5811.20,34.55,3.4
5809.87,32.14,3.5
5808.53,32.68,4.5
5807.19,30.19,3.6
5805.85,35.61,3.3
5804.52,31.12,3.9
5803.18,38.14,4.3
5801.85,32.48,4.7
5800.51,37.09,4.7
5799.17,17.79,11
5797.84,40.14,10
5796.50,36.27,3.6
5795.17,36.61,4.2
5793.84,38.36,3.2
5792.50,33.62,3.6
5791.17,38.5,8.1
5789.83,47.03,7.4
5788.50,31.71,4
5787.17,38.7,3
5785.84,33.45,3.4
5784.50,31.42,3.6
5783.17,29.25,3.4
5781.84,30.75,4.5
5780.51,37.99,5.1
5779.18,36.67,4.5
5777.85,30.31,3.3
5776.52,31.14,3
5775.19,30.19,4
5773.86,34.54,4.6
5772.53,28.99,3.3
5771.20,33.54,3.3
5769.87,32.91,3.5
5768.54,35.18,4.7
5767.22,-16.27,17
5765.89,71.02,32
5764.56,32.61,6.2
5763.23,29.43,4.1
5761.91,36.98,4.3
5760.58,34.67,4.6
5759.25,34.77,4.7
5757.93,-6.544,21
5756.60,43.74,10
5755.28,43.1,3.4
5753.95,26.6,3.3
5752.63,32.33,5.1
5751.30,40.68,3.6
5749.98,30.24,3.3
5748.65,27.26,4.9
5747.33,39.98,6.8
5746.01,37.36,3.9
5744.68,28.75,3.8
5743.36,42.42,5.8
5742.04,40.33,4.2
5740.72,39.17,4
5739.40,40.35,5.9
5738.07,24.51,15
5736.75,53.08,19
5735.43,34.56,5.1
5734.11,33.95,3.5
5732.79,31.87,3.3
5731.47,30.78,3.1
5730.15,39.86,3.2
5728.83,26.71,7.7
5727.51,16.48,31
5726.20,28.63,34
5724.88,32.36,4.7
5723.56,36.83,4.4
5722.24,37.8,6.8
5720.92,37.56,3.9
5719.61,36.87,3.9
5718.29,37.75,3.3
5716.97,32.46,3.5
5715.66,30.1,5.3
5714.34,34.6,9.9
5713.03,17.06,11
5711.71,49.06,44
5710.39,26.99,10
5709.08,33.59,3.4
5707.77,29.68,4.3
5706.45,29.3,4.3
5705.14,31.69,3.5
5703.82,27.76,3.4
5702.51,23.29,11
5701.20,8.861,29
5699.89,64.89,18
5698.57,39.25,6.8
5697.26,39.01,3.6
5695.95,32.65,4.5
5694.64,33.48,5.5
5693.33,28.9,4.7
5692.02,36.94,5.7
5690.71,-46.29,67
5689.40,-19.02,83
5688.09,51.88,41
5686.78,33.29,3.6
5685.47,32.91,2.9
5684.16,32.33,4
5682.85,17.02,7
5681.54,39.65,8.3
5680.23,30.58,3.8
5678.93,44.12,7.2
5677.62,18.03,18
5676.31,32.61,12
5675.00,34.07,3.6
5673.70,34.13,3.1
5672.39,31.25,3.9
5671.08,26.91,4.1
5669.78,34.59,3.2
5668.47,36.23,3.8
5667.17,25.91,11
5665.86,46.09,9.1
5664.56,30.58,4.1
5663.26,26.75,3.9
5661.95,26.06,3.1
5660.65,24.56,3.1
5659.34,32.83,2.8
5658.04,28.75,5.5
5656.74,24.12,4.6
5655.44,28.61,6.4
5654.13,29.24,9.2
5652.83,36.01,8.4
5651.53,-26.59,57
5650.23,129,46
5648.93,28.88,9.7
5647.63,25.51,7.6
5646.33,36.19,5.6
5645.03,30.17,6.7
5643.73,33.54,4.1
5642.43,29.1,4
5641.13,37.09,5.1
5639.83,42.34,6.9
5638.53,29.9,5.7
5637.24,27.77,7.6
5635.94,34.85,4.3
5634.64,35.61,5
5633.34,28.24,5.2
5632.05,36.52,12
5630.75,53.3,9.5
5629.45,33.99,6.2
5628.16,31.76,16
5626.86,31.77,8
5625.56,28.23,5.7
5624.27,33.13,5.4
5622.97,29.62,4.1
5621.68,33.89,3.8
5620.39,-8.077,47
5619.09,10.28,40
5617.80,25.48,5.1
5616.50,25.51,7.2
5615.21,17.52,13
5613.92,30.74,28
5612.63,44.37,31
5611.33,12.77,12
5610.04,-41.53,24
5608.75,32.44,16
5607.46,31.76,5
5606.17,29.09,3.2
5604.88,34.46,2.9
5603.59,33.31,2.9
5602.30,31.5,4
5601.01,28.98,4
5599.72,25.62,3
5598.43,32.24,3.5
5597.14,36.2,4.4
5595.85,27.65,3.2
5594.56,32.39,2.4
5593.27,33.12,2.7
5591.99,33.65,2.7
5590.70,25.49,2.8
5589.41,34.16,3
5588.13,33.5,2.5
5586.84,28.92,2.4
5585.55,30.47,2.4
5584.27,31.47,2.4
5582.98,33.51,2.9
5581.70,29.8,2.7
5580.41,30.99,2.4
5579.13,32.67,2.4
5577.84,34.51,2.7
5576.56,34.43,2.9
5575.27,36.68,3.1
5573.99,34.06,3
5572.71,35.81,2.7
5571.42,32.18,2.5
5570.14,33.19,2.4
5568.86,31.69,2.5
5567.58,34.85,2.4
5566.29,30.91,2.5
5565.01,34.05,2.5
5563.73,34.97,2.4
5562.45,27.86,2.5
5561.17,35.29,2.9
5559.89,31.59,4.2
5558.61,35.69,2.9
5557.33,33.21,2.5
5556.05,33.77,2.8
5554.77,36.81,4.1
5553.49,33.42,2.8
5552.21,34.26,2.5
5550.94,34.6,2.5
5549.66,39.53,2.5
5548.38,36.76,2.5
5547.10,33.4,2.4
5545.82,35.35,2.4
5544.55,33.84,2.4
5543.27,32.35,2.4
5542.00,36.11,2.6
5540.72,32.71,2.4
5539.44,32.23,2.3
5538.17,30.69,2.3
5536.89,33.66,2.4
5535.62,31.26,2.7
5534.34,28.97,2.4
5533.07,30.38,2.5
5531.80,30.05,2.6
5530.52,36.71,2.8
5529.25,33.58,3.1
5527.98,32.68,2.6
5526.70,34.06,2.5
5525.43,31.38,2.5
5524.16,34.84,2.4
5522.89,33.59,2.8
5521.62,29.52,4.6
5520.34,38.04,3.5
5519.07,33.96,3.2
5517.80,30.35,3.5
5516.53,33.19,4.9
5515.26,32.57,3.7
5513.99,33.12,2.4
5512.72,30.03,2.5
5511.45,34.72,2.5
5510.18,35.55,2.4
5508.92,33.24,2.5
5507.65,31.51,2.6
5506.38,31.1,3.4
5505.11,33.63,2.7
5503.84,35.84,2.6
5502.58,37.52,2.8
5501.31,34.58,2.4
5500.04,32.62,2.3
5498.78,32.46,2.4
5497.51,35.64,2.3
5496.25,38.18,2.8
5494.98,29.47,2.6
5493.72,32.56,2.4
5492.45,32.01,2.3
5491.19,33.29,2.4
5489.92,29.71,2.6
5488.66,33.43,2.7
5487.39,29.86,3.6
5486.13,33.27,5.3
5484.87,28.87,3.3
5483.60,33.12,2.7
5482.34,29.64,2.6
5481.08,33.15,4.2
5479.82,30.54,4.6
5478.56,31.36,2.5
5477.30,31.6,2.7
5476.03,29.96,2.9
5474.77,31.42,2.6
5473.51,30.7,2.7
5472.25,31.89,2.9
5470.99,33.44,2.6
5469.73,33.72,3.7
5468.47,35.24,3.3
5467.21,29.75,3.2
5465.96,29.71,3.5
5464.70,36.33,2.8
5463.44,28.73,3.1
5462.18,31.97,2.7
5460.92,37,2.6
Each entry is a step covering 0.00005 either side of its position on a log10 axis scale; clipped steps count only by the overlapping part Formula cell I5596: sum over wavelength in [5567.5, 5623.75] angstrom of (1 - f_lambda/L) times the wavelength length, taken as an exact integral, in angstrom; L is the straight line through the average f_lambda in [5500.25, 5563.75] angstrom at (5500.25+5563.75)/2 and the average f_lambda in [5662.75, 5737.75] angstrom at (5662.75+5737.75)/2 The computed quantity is 7.56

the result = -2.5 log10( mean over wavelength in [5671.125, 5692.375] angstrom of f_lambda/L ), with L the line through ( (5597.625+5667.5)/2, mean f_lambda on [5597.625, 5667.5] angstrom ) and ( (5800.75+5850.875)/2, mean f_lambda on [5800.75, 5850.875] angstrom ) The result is 0.222 mag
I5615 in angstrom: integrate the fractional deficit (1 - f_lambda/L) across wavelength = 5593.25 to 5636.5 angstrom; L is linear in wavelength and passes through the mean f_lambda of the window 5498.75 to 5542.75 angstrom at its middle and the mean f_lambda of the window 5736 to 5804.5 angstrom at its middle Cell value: 7.65 angstrom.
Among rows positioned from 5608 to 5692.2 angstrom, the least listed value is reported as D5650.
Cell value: -46.29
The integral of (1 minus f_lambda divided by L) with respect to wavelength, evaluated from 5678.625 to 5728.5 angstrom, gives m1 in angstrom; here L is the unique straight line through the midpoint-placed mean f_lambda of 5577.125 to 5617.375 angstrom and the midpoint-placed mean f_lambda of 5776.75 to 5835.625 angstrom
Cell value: 3.1 angstrom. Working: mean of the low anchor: 28.3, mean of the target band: 29.6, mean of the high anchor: 34.7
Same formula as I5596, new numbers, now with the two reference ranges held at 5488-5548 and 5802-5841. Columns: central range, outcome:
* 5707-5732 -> 1.0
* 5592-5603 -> 0.7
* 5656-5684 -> 2.4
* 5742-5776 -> 1.5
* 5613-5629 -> 4.2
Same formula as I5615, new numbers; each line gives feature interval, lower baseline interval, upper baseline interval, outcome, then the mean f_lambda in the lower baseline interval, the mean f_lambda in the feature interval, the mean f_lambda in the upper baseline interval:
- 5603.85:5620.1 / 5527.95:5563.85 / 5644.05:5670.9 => 6.0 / 33.5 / 20.7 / 32.6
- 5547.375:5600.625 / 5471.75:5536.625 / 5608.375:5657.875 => -4.0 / 32.6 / 33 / 29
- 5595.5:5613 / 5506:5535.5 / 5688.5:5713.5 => 2.6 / 32.7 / 25.3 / 26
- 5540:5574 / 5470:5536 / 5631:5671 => -1.3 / 32.6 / 34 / 33.1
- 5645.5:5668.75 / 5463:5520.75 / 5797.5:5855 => 0.6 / 32.6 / 32.6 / 34.3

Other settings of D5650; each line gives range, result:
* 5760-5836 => -16.27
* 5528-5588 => 27.86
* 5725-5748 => 16.48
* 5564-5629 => -41.53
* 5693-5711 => 8.861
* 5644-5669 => -26.59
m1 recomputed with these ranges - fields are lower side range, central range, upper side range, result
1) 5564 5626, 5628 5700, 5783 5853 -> -2.44 angstrom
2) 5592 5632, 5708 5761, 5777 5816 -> -2.74 angstrom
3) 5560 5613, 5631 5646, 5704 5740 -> -1.21 angstrom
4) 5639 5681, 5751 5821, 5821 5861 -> 1.98 angstrom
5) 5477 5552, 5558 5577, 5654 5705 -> -1.12 angstrom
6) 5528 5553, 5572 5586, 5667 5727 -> -0.21 angstrom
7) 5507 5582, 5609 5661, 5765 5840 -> 7.18 angstrom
